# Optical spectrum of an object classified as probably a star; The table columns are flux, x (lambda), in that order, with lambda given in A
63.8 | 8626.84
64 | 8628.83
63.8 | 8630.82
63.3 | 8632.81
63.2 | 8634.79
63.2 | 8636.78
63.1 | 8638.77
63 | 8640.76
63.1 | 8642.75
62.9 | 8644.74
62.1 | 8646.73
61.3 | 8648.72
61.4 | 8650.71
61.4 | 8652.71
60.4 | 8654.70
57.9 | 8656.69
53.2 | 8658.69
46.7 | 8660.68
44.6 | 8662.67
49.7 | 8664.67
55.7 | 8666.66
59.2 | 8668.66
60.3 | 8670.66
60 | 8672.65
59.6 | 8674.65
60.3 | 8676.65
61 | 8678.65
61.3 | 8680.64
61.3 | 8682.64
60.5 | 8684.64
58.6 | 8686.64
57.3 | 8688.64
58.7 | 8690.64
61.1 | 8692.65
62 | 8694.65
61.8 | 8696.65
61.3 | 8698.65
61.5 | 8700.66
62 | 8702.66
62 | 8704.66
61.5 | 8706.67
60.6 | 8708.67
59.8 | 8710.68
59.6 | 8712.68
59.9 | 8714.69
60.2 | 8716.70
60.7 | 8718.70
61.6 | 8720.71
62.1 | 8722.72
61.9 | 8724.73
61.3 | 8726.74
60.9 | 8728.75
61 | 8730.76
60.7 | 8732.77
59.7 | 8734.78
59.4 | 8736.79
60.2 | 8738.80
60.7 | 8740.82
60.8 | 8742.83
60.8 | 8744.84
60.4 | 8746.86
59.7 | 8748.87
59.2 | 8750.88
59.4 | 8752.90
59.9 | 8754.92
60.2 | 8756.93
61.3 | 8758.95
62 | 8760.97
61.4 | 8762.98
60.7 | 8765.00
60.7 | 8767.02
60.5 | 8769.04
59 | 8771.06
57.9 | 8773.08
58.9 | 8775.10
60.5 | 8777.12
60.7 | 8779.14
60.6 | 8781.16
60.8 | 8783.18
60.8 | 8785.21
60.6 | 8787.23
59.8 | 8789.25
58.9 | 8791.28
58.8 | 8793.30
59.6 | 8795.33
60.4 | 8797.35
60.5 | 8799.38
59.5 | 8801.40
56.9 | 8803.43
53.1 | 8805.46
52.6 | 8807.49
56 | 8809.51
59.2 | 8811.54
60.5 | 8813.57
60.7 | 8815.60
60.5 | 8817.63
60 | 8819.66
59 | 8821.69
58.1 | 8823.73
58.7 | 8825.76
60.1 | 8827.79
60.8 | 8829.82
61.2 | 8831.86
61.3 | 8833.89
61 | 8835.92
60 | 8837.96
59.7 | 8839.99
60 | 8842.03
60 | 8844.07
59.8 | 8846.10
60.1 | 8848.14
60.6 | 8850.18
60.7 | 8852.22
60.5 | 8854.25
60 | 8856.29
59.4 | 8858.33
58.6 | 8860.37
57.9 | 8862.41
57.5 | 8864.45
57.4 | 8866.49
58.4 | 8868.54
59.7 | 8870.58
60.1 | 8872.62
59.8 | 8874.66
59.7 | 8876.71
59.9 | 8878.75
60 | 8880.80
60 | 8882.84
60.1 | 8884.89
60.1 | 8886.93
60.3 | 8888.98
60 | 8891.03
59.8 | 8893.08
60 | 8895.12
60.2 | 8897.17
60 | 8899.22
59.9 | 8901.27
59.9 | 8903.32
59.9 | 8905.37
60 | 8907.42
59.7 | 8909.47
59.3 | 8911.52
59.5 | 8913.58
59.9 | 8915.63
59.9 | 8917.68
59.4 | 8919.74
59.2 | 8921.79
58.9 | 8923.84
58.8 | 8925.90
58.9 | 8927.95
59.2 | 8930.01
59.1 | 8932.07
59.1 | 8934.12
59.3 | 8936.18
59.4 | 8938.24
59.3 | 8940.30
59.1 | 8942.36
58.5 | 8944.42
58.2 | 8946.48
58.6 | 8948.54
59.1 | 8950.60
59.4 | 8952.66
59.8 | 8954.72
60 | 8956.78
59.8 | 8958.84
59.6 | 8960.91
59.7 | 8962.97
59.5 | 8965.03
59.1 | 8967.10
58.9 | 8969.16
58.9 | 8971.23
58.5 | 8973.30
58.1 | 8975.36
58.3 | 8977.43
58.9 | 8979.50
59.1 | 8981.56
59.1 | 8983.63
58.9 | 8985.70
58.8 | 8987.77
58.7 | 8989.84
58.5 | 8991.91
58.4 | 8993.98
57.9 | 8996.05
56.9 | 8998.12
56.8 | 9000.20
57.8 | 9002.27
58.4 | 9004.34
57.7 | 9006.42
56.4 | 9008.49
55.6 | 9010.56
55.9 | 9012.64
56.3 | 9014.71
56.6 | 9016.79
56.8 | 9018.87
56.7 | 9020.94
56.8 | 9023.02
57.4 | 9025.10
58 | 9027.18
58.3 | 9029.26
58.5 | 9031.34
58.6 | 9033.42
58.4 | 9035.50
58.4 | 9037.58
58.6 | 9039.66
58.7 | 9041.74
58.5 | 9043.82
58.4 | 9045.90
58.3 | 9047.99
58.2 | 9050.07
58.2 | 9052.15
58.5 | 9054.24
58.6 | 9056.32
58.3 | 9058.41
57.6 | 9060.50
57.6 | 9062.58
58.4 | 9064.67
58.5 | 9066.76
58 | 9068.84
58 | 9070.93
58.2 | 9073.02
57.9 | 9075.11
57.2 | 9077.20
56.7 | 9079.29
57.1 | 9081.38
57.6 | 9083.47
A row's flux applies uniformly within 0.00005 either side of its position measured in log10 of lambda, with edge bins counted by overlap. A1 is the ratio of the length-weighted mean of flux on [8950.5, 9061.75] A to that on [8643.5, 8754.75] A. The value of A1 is 1.0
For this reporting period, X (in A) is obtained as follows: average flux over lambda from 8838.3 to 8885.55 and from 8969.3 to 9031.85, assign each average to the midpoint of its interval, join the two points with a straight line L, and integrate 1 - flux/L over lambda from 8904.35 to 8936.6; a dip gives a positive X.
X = -0.3 A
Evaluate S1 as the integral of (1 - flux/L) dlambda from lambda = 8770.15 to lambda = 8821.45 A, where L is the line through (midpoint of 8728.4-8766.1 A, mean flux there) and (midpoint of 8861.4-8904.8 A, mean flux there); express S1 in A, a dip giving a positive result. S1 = 0.9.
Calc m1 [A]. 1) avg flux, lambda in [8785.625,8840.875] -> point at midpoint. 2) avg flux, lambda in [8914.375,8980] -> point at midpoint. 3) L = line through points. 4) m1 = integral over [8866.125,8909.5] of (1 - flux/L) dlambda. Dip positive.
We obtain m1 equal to -0.5 A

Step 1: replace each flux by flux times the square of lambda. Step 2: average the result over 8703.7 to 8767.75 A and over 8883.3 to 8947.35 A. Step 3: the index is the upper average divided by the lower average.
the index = 1.02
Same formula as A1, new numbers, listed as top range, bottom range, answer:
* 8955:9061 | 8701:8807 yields 0.97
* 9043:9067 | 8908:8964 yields 0.98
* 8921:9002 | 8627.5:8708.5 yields 0.98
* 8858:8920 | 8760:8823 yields 1.00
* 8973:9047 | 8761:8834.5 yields 0.97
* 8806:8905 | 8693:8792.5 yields 0.98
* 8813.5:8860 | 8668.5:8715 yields 0.99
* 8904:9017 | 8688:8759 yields 0.97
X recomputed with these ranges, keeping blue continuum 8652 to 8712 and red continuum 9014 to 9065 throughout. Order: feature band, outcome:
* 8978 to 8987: -0.14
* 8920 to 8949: -0.41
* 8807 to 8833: -0.34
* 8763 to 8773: -0.27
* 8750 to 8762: -0.37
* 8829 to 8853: -0.84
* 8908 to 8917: -0.22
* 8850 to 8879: -0.48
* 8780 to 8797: -0.44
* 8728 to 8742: -0.42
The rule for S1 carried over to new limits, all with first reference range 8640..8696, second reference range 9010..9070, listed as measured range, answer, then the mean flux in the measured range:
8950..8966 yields -0.4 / 59.7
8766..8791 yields -0.7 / 60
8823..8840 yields -0.5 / 60.2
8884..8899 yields -0.5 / 60.1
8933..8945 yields -0.2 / 59.1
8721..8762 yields -1.4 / 60.6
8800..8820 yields 0.2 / 57.9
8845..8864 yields -0.5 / 59.7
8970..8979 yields -0.1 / 58.4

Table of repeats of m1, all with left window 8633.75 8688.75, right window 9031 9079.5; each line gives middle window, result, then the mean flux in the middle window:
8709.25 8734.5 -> -0.79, 60.8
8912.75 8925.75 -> -0.21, 59.4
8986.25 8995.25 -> -0.04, 58.6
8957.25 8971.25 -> -0.24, 59.4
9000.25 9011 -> 0.20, 57.3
